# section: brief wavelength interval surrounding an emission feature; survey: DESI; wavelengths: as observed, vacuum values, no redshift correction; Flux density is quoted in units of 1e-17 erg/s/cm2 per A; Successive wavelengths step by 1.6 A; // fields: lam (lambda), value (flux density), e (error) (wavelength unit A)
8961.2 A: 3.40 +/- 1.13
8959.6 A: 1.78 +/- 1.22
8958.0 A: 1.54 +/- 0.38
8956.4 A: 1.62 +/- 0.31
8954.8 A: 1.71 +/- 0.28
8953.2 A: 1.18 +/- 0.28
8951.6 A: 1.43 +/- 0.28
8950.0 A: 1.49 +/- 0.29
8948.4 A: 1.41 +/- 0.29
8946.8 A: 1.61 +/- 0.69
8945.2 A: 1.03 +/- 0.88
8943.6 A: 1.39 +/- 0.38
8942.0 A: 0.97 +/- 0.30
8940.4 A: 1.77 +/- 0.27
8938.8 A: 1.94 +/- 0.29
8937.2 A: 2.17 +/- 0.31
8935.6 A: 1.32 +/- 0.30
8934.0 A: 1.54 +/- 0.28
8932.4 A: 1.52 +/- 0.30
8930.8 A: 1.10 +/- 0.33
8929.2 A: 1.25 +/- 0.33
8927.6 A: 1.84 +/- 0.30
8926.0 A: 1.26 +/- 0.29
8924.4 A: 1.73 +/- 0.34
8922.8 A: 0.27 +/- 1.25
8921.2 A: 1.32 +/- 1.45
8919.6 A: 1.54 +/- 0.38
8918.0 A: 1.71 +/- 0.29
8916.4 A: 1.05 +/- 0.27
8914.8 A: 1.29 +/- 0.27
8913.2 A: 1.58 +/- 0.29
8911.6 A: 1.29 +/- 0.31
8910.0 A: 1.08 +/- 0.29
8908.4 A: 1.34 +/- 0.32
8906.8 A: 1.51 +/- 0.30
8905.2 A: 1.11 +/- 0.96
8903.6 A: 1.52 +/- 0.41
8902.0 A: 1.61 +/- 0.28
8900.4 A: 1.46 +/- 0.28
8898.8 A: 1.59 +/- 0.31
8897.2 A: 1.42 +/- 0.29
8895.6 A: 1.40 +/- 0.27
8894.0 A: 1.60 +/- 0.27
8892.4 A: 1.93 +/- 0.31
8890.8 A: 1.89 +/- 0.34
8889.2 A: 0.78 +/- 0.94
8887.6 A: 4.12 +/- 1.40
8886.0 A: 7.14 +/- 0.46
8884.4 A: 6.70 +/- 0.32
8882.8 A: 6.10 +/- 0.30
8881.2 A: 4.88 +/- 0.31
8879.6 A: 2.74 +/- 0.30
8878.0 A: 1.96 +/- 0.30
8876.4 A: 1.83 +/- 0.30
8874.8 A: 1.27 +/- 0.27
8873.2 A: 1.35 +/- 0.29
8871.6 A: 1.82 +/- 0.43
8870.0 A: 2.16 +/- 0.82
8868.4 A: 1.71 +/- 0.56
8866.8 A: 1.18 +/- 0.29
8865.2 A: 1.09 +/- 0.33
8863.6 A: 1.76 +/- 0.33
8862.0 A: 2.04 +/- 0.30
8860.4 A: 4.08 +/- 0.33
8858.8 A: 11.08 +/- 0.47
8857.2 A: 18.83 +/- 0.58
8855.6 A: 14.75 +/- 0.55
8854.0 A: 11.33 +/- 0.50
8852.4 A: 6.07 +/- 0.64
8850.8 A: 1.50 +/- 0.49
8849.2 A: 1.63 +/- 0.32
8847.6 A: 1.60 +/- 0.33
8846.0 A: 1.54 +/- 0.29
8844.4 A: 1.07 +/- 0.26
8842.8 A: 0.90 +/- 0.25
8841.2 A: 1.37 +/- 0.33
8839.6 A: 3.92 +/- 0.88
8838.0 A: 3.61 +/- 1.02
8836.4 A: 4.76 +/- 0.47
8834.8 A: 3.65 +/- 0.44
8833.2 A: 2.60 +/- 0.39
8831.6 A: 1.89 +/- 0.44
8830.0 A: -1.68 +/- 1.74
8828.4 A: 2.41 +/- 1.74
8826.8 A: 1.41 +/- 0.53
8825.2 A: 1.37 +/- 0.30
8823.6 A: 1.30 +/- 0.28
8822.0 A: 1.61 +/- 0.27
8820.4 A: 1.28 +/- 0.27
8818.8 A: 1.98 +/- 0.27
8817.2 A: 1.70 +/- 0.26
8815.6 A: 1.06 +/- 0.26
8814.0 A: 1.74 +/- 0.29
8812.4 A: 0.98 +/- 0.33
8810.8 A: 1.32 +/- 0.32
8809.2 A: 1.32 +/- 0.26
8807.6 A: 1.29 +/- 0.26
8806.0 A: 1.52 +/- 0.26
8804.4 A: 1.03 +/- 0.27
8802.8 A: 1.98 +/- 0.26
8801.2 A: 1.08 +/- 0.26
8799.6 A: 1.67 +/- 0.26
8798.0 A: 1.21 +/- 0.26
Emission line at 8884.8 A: [N II] 6583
